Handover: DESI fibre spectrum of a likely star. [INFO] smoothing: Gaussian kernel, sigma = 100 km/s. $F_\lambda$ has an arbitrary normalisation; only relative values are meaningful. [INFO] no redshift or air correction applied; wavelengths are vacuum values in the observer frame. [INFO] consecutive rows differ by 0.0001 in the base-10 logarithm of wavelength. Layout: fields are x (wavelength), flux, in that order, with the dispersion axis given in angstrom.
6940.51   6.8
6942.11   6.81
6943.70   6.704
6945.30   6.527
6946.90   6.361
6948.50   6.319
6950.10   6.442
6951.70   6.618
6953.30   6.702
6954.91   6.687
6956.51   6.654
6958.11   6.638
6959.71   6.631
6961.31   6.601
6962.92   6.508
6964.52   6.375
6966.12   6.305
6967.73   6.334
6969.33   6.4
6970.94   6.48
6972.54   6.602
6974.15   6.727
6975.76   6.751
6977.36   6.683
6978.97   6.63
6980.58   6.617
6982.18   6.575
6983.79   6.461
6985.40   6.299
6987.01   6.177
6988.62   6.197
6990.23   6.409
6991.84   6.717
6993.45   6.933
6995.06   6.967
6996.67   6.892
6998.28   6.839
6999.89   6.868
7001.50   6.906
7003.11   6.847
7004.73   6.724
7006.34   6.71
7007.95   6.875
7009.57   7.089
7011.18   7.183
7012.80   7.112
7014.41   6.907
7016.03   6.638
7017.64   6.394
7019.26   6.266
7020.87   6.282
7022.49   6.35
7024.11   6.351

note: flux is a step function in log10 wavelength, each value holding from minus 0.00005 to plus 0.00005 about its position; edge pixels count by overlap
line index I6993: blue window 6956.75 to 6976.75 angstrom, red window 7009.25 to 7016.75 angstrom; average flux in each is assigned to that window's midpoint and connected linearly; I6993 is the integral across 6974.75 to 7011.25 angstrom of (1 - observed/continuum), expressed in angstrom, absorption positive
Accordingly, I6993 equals 0.5 angstrom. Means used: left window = 6.54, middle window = 6.7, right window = 6.98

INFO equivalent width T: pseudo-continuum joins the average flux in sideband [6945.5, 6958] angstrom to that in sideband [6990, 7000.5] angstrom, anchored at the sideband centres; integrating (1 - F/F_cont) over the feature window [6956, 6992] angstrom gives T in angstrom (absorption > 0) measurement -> 1.0 angstrom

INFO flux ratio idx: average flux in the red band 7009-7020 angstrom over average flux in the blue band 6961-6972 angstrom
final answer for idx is 1.06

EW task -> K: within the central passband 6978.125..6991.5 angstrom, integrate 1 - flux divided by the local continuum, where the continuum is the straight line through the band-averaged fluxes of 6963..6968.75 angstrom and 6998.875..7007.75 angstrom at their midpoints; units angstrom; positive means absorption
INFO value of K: 0.3 angstrom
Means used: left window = 6.37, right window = 6.82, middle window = 6.43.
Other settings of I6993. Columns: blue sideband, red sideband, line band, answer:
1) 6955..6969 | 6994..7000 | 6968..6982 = 0.1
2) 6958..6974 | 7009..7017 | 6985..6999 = 0.3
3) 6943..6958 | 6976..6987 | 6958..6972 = 0.2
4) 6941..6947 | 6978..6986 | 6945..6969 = 0.3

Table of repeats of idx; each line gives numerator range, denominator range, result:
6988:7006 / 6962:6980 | 1.04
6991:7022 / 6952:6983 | 1.03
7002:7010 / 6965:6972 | 1.07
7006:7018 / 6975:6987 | 1.05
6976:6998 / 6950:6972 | 1.01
